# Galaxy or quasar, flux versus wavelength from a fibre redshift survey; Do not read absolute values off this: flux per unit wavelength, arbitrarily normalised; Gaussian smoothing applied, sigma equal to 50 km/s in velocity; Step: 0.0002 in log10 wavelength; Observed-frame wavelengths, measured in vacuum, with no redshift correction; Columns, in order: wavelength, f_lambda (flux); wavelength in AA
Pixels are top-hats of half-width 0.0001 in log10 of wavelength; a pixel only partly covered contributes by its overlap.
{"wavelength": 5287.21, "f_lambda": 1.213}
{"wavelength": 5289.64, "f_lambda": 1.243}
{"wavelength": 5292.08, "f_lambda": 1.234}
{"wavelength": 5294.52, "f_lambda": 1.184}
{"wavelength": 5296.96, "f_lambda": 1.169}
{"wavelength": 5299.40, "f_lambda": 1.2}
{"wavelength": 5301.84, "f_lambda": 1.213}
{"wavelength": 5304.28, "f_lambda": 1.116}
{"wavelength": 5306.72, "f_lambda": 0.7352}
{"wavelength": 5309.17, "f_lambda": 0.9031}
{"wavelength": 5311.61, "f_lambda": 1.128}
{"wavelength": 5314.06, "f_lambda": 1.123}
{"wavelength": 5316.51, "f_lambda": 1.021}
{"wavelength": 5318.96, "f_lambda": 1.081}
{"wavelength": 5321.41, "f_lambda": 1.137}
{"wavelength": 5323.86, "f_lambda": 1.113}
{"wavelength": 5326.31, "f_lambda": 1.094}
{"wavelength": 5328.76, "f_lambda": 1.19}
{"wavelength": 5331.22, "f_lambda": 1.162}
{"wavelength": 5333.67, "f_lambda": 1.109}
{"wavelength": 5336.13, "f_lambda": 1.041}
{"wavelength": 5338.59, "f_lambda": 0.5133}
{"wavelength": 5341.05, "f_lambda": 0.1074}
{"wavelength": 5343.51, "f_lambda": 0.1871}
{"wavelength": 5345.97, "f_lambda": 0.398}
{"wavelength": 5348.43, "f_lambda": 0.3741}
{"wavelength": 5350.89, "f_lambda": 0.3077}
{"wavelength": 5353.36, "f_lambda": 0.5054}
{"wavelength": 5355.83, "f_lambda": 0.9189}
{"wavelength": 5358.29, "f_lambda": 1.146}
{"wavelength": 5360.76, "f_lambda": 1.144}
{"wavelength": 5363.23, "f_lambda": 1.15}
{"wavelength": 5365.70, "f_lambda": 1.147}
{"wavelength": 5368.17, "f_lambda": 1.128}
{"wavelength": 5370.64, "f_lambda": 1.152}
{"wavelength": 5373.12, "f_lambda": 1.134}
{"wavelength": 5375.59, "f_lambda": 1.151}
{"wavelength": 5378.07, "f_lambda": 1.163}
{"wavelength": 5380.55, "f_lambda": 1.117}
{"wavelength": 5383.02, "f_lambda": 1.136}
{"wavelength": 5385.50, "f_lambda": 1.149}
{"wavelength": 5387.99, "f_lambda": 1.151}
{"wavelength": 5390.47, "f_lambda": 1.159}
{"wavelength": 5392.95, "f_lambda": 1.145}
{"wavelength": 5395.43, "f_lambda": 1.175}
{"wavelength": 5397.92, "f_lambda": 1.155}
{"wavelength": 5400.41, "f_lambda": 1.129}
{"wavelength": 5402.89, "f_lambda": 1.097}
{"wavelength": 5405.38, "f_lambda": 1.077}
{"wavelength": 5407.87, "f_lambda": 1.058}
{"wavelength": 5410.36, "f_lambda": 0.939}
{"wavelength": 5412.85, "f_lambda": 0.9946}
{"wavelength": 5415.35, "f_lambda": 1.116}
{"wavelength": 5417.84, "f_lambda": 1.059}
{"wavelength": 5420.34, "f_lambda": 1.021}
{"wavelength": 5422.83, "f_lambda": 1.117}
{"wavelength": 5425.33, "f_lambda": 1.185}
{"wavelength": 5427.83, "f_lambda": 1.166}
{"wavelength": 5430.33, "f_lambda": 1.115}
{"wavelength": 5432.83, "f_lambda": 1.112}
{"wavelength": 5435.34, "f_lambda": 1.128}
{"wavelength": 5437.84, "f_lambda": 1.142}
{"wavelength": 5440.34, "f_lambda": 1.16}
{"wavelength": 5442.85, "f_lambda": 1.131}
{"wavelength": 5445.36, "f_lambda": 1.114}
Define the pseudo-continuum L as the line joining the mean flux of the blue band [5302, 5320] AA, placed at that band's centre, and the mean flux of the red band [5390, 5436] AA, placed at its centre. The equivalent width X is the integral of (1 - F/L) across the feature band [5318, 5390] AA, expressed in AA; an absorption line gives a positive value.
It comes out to 8.3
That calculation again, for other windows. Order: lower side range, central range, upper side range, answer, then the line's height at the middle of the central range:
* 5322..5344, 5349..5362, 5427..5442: 2.0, 0.925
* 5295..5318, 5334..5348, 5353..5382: 7.7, 1.08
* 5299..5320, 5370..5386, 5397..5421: -1.2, 1.06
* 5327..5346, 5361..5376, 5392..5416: -3.9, 0.906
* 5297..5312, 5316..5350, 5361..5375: 8.6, 1.09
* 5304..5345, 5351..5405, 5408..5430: -4.1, 1.01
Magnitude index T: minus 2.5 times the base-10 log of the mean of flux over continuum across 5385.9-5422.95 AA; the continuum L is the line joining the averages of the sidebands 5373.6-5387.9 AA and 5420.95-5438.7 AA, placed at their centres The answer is 0.04 mag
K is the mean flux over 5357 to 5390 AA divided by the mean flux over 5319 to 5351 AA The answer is 1.5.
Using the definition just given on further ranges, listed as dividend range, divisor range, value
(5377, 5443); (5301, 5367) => 1.25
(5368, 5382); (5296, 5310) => 1.08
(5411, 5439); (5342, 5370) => 1.44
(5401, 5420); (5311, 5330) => 0.95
